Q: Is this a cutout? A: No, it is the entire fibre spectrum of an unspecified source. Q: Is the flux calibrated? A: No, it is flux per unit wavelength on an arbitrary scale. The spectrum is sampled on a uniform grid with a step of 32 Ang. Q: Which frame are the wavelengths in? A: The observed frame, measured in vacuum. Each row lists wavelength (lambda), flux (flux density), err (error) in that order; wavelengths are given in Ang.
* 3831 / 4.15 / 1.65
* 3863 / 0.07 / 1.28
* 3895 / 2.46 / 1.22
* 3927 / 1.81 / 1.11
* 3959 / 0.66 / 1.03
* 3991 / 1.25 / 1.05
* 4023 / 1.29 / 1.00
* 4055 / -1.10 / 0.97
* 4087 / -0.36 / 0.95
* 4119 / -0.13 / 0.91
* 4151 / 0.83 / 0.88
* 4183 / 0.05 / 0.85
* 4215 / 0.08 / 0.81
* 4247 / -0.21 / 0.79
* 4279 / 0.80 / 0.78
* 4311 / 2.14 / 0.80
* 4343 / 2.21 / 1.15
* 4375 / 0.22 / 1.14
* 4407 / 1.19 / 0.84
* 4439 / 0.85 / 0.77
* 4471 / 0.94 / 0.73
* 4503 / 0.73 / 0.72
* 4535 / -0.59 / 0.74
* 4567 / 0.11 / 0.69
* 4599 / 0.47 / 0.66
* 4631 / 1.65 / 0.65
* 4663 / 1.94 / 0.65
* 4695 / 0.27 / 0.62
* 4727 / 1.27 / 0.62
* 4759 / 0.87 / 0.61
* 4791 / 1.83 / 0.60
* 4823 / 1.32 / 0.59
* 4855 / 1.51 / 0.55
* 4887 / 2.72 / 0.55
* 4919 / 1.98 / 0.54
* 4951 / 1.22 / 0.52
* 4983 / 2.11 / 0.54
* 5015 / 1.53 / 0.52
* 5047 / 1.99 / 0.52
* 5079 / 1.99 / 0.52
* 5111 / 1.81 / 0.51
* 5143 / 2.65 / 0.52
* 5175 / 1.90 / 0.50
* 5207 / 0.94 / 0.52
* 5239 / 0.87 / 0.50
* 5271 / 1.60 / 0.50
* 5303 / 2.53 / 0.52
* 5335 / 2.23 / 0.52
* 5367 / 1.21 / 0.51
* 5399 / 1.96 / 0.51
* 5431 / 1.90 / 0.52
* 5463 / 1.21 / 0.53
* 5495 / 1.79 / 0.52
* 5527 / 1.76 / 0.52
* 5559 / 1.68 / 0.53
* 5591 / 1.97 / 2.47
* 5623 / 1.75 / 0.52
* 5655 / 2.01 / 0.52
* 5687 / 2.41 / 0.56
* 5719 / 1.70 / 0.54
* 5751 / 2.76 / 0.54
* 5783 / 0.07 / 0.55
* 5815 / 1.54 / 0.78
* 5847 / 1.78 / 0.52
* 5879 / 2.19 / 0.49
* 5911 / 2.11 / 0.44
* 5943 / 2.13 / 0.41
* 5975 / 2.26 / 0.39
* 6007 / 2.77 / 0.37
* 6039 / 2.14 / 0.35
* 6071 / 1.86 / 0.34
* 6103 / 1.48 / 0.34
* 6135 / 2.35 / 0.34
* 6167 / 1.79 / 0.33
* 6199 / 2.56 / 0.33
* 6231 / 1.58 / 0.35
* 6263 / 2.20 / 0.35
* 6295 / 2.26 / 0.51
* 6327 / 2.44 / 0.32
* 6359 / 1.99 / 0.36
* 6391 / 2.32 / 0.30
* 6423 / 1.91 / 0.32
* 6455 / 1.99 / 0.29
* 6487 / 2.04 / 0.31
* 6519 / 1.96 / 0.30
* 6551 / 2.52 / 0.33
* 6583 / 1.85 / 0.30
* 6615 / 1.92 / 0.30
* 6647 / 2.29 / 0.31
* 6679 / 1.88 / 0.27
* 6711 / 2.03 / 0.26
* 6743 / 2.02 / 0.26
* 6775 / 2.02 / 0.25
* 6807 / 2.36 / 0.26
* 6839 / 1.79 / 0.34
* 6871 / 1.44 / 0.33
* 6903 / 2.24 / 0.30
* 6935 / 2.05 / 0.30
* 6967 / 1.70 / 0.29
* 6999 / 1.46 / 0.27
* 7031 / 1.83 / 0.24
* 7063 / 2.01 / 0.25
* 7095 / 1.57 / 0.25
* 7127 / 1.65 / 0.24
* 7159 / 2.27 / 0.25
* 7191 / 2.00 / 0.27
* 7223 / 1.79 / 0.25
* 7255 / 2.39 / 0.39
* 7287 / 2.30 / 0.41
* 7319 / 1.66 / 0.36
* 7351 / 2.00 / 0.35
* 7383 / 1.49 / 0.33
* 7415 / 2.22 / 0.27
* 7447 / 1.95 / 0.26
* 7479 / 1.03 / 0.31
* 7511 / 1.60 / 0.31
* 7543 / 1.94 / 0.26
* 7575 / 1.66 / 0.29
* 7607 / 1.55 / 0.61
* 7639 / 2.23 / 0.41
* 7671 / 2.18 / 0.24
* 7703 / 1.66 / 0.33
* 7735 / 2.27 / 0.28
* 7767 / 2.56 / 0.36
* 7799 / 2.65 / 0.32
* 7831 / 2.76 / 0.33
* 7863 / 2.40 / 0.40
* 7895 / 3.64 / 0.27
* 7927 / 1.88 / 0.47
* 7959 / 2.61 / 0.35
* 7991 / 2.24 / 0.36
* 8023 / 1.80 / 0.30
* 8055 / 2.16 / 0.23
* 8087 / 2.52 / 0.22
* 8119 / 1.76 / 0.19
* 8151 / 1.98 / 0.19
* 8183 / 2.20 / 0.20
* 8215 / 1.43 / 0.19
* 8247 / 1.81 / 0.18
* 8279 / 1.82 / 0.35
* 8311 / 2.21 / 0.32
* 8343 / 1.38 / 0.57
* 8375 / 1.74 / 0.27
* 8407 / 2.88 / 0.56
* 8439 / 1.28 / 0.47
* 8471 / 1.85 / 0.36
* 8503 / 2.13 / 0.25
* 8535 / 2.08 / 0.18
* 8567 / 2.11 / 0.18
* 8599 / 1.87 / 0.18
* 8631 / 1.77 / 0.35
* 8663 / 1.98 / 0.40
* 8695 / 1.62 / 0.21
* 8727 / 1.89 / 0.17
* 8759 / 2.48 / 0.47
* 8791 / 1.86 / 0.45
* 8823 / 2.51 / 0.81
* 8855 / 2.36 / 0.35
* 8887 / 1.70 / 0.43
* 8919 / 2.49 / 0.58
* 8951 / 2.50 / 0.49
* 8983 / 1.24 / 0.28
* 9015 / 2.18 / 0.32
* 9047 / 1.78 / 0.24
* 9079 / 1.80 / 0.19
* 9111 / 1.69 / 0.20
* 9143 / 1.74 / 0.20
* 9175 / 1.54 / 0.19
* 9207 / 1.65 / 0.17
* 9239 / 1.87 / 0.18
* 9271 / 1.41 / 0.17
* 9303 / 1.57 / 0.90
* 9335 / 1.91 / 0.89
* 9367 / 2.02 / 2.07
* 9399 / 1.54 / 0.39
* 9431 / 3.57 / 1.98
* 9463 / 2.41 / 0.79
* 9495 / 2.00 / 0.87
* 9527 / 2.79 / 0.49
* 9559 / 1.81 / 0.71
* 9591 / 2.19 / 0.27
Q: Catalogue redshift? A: 0.201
